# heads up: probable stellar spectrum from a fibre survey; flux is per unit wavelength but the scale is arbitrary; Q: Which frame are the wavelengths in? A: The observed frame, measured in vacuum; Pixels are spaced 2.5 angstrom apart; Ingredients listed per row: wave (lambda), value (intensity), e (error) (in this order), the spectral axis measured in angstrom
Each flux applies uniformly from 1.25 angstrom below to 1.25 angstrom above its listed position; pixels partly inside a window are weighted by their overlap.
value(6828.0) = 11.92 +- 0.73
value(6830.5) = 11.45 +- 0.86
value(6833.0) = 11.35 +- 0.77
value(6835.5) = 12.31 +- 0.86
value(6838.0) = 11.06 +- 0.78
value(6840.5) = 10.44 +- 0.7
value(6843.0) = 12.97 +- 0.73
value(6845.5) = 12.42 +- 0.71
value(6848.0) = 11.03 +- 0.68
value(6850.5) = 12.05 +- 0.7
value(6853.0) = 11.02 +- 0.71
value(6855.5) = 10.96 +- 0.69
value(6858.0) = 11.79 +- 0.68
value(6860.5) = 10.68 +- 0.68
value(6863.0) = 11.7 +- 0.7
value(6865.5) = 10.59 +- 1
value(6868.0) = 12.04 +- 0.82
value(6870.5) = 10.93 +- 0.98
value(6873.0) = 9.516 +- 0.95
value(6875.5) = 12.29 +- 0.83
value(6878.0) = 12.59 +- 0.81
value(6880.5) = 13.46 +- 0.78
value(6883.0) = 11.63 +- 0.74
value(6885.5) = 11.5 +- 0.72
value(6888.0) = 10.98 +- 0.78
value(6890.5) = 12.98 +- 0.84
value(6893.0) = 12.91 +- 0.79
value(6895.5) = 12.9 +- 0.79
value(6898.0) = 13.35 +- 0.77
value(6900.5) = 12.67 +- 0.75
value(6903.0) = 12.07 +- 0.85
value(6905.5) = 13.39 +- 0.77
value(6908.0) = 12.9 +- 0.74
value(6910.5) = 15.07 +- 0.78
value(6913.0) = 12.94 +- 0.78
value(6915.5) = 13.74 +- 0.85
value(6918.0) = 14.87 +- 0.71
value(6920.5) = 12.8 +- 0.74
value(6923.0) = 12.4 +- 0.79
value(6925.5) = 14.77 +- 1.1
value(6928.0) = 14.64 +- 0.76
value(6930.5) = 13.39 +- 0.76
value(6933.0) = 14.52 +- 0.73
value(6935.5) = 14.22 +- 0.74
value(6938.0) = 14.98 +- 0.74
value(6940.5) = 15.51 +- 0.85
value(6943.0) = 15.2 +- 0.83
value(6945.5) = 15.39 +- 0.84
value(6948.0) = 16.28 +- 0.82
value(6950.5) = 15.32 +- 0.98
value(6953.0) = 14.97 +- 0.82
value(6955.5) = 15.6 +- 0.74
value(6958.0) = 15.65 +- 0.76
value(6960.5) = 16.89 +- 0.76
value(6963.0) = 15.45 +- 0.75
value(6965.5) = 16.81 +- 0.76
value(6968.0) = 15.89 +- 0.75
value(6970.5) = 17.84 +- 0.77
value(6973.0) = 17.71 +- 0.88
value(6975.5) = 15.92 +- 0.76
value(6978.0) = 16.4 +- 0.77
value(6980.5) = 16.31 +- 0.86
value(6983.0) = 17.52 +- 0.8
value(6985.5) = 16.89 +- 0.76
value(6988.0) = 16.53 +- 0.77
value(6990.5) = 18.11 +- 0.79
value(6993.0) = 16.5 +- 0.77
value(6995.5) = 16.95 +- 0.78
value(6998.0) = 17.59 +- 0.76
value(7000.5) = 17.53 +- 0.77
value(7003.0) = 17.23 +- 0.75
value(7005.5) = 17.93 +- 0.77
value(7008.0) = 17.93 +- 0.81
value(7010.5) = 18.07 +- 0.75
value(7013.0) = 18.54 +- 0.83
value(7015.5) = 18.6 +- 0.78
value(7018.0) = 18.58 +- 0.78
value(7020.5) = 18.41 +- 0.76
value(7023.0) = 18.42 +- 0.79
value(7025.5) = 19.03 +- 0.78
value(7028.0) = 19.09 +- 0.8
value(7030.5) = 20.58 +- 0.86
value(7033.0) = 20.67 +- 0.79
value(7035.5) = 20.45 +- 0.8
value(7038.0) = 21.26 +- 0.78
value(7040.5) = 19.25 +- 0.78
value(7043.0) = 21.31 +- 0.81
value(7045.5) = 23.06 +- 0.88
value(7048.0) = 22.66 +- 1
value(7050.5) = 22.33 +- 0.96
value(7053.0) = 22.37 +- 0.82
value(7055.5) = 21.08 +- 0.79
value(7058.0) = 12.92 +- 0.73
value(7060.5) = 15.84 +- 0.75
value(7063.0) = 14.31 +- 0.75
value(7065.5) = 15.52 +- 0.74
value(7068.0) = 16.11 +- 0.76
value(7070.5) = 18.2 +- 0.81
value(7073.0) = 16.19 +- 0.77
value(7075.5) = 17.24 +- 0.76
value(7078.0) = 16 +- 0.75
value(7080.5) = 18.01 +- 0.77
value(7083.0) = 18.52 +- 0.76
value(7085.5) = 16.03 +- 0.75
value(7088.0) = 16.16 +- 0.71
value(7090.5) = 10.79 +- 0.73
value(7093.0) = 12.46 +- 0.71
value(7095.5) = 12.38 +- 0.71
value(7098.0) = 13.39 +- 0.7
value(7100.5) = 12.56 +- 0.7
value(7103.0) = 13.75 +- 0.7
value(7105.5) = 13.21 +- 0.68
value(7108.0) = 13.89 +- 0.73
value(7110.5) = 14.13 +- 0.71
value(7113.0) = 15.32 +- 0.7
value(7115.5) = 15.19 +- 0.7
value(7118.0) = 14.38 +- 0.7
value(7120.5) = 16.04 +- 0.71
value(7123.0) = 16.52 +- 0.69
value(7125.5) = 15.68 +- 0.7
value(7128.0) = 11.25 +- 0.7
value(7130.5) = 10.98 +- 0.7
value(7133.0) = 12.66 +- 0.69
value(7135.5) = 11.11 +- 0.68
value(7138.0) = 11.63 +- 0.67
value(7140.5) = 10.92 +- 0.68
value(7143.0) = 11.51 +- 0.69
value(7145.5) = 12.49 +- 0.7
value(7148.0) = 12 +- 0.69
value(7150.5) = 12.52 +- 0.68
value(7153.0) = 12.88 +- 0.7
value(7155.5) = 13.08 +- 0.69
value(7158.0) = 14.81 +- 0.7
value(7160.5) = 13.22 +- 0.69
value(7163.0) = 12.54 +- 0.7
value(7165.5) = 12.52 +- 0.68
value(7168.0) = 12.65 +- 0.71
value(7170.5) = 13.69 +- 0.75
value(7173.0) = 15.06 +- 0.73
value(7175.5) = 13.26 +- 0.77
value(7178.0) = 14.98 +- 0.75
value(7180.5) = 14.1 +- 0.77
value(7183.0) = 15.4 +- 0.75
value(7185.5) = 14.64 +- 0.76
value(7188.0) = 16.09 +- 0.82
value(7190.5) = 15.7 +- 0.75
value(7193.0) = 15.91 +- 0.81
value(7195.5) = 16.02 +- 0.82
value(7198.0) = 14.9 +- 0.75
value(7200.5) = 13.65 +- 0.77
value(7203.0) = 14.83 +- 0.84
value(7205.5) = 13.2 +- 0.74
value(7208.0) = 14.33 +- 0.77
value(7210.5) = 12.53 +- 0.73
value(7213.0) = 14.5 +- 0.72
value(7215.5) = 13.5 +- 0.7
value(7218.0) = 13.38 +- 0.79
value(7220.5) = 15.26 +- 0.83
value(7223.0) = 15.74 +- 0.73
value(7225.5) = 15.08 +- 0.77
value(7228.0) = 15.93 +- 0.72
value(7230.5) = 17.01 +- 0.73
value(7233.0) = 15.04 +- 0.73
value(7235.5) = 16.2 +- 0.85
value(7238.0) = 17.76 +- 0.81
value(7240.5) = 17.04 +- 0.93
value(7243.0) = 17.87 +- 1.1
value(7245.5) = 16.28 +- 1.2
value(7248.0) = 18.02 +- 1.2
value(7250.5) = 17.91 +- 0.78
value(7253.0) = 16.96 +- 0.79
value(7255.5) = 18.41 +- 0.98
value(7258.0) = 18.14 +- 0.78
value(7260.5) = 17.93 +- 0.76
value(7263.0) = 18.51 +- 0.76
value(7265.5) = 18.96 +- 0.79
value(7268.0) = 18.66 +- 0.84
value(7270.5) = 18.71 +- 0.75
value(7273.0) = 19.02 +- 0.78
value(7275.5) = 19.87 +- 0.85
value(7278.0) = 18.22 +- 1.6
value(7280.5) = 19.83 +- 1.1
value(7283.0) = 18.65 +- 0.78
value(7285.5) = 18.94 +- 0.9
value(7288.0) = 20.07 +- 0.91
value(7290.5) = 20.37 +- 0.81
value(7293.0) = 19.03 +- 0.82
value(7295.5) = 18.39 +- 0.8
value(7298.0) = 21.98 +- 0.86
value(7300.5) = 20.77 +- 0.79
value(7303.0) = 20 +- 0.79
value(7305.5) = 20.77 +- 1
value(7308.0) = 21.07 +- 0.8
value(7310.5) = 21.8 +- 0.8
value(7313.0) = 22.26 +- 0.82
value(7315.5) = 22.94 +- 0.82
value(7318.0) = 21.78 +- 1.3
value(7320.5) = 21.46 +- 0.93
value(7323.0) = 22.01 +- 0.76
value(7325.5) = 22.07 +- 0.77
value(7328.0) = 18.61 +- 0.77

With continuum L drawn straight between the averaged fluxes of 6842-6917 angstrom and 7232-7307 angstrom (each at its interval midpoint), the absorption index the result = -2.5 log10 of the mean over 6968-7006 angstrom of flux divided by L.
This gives -0.22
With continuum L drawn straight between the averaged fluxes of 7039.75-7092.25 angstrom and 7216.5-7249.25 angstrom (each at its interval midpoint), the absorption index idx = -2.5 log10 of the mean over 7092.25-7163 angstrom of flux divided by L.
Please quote 0.285 mag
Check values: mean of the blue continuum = 17.7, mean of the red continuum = 16.2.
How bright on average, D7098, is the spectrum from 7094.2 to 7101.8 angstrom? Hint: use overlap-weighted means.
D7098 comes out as 12.8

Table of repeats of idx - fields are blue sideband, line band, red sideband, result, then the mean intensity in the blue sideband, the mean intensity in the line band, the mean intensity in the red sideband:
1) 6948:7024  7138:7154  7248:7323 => 0.468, 17.1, 12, 19.7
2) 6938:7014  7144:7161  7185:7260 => 0.229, 16.6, 13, 15.8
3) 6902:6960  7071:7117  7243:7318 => 0.134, 14.4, 14.8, 19.4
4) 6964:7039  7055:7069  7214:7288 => 0.138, 18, 15.7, 17.4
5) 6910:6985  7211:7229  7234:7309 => 0.237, 15.3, 14.7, 18.8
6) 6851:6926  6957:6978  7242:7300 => -0.205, 12.4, 16.5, 18.8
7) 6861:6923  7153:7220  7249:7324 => 0.255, 12.5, 14.2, 19.8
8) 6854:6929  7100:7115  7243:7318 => 0.172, 12.5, 13.9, 19.4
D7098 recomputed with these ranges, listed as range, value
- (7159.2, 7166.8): 12.8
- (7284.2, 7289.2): 19.5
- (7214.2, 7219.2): 13.5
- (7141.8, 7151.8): 12.1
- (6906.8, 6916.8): 13.7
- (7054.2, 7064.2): 16.1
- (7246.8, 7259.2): 17.9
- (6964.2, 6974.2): 17.1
